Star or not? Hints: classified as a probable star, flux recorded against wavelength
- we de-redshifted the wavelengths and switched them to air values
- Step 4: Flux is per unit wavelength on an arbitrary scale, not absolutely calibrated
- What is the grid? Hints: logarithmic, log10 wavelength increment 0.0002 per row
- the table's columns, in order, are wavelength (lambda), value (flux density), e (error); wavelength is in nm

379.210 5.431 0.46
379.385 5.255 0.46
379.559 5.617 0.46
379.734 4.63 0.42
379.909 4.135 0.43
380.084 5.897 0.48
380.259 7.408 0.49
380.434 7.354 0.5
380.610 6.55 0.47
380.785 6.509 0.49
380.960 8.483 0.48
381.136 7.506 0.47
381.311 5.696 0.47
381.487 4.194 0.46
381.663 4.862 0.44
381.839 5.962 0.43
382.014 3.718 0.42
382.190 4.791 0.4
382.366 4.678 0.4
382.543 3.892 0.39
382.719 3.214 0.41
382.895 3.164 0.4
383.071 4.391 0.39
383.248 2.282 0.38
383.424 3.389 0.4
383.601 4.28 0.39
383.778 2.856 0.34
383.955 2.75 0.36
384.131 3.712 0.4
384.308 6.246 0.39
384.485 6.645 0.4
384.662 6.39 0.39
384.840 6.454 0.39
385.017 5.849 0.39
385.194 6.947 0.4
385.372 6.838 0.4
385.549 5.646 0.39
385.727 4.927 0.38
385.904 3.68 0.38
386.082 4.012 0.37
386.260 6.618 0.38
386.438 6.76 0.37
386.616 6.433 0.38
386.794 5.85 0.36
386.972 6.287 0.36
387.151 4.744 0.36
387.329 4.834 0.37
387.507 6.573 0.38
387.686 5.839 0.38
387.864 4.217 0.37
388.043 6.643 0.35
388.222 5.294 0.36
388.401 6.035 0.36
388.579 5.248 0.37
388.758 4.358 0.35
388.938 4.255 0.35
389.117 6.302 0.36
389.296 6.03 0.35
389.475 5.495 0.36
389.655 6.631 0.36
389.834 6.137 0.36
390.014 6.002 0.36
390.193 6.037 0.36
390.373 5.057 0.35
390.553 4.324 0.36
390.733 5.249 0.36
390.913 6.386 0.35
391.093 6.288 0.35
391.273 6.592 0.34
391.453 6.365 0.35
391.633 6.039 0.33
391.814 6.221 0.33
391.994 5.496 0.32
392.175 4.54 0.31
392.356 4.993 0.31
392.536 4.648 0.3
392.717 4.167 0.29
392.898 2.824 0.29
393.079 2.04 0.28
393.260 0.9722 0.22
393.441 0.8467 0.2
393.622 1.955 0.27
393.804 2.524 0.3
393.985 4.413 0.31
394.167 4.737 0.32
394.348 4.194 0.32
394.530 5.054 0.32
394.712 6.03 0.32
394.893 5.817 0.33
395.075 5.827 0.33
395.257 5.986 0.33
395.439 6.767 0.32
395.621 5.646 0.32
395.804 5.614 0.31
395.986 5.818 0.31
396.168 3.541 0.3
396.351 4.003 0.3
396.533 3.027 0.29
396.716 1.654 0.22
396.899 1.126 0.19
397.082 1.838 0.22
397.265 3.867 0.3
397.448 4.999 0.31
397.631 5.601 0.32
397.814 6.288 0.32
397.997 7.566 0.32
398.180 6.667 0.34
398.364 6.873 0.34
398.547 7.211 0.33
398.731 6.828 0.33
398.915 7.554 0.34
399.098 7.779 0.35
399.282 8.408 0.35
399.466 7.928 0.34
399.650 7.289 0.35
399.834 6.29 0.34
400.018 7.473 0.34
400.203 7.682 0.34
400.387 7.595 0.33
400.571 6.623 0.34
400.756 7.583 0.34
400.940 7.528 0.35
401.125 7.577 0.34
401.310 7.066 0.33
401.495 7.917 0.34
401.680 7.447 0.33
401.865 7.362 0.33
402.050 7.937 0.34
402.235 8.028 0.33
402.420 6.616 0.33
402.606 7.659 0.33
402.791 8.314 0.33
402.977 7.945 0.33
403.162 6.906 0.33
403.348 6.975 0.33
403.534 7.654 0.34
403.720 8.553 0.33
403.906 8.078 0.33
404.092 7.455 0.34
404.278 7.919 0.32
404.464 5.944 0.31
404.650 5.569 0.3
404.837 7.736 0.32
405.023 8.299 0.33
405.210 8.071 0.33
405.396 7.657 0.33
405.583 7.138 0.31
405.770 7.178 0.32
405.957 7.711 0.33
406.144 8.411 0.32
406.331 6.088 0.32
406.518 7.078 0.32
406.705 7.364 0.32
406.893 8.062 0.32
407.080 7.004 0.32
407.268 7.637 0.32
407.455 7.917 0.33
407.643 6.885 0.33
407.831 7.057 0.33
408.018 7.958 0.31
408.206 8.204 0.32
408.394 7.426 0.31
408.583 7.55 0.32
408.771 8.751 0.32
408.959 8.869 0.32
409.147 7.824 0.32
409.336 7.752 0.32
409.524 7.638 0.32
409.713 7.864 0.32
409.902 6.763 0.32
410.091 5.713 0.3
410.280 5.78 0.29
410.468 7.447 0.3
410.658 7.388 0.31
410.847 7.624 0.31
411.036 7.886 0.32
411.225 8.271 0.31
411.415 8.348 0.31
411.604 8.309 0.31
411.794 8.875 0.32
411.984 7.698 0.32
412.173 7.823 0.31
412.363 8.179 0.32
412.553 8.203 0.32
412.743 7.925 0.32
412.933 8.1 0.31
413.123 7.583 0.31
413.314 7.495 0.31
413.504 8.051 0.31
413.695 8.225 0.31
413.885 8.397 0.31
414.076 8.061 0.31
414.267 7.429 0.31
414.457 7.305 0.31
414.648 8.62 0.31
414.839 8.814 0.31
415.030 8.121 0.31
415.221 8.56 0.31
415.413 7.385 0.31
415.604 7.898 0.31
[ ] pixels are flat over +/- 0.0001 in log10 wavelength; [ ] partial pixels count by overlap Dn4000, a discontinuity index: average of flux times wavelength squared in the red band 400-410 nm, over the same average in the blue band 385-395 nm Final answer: 1.6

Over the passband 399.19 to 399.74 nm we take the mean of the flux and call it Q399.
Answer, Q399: 7.87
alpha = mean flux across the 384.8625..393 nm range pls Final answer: 5.55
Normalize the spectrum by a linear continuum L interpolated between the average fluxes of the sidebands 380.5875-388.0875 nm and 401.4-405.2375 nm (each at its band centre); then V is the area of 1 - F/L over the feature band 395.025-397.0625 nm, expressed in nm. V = 0.70 nm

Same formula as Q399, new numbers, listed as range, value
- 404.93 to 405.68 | 7.79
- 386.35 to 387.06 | 6.33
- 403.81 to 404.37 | 7.82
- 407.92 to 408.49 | 7.85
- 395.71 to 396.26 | 4.99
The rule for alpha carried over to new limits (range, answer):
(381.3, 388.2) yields 5.03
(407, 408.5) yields 7.51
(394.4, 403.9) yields 6.43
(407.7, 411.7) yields 7.63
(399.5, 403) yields 7.47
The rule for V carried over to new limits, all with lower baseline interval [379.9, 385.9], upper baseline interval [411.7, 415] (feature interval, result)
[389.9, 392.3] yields 0.10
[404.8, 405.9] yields -0.06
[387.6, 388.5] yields 0.01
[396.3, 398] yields 0.71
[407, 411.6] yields 0.05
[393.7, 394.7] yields 0.31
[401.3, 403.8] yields -0.20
